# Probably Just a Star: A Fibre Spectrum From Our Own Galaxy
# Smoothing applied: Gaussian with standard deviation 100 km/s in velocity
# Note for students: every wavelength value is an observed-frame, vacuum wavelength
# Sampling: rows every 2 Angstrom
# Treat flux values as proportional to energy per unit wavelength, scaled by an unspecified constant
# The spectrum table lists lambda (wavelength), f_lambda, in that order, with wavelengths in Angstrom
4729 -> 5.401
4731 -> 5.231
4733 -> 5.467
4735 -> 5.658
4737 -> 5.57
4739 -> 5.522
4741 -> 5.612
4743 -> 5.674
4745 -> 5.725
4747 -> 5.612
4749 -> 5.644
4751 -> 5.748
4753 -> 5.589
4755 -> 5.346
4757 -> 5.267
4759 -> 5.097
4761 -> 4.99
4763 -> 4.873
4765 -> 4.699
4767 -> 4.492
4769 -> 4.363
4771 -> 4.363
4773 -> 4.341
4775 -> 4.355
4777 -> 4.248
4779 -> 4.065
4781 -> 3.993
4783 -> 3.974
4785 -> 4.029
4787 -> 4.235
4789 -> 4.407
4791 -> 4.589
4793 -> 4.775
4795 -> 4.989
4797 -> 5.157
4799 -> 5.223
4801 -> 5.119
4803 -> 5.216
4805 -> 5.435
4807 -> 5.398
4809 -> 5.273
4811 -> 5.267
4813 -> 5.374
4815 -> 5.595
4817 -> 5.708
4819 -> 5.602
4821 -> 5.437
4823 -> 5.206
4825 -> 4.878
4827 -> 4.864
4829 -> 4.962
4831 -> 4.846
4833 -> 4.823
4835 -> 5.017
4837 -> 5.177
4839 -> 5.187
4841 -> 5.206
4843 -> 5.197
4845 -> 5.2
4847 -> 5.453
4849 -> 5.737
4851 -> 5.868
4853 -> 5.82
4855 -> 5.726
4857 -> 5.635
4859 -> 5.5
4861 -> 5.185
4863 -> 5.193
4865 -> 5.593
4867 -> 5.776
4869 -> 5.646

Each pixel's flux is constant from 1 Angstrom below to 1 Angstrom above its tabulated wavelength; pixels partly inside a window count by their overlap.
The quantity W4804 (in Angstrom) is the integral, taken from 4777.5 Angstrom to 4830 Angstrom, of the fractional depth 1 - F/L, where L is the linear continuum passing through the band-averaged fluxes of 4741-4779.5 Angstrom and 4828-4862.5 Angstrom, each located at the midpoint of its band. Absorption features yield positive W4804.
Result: 2.3 Angstrom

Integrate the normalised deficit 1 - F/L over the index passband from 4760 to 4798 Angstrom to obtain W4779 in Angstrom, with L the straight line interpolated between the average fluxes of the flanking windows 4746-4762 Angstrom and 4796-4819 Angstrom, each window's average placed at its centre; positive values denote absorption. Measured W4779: 6.5 Angstrom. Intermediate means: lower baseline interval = 5.41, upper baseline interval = 5.35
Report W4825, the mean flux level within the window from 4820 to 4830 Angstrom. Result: 5.07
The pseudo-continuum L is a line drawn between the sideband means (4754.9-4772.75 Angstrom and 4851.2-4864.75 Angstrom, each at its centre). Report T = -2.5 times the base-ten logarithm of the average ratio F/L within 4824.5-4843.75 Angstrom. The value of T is 0.069 mag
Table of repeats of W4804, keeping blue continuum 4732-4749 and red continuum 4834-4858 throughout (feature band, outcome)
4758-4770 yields 1.8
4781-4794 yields 2.9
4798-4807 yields 0.4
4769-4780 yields 2.5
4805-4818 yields 0.1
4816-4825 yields 0.1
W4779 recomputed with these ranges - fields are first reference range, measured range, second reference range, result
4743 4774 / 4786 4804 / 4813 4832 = 1.1 Angstrom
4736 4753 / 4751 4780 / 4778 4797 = 1.6 Angstrom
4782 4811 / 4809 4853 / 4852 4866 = -0.5 Angstrom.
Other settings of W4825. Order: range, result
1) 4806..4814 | 5.33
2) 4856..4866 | 5.42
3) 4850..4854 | 5.84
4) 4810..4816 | 5.41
